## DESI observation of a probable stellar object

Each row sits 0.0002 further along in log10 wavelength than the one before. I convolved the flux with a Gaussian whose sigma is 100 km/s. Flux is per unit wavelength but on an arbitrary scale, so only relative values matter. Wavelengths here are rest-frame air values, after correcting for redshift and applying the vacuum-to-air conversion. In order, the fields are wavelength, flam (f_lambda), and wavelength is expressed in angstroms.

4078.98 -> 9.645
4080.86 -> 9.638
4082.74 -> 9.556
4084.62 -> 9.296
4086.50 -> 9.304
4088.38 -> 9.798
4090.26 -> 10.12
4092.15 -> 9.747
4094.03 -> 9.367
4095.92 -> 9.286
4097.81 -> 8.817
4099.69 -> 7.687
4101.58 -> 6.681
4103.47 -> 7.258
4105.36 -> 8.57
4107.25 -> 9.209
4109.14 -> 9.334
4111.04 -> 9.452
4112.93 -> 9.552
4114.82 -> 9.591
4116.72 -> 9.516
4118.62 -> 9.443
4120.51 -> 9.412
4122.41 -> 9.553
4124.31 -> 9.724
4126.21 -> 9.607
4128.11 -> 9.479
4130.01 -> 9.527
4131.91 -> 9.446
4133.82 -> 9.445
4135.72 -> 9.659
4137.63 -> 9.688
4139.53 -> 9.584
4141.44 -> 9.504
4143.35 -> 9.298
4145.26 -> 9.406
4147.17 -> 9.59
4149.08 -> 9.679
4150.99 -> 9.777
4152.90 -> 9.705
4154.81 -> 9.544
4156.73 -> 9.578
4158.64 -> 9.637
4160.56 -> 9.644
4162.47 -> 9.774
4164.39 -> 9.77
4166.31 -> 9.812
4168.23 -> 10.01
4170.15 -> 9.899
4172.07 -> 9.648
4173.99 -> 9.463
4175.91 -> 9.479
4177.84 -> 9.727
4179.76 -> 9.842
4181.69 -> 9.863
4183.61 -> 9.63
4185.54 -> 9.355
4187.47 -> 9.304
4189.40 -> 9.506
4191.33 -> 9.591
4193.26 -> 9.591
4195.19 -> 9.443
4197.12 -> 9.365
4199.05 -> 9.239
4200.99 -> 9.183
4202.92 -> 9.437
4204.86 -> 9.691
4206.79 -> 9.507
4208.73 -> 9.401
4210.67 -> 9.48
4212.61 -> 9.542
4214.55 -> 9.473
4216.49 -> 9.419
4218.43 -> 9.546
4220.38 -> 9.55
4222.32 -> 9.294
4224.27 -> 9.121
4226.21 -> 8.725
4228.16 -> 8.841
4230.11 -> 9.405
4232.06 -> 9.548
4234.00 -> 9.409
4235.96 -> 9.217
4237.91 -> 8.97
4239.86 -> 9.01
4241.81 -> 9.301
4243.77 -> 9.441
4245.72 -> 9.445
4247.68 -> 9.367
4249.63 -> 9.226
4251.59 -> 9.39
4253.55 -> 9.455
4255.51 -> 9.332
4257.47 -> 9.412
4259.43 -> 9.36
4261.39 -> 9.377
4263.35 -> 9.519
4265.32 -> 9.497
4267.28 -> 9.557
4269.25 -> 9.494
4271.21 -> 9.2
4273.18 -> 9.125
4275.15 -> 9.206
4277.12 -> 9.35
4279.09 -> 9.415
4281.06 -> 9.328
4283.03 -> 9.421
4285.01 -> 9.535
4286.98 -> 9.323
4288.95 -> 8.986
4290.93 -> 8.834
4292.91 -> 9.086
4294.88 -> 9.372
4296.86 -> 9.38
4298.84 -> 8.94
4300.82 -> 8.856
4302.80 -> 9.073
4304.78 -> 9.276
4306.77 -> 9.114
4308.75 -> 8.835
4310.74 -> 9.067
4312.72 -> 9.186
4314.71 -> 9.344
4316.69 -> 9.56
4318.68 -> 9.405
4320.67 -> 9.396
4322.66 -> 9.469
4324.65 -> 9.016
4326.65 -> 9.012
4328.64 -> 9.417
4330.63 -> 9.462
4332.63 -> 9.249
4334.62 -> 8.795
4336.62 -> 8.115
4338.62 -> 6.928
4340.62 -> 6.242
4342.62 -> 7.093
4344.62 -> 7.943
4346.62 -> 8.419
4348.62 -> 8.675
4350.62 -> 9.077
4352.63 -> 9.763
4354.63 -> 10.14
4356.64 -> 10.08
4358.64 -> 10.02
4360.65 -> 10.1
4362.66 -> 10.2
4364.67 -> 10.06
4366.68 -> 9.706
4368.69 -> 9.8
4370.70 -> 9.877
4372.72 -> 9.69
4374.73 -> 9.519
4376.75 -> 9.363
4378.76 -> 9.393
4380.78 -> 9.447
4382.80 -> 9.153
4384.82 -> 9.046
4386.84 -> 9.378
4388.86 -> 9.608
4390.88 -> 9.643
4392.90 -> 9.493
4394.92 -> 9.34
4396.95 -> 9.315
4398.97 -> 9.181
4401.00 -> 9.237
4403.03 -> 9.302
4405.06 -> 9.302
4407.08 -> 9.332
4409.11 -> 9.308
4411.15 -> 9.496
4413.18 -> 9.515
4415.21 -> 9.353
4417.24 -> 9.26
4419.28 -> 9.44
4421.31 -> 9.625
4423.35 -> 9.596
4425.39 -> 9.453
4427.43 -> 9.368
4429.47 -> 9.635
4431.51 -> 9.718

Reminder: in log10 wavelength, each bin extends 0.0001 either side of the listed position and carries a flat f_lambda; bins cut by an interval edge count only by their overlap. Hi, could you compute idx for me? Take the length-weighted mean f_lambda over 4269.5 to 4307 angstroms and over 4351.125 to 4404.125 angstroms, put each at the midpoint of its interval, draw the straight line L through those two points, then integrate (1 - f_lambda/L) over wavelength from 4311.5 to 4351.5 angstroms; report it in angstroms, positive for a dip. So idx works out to 3.0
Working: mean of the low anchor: 9.21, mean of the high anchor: 9.6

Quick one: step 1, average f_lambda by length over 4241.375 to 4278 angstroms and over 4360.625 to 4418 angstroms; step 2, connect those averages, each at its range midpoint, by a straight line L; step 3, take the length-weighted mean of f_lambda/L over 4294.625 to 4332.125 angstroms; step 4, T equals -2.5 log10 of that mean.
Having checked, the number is 0.02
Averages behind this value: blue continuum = 9.37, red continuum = 9.49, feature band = 9.22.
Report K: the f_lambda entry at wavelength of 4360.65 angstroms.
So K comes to 10.1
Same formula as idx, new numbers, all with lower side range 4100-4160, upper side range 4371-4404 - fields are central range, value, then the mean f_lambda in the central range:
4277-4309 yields 0.6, 9.19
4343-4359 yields 0.4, 9.16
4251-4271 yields -0.2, 9.43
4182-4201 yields -0.2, 9.45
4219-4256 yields 0.3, 9.27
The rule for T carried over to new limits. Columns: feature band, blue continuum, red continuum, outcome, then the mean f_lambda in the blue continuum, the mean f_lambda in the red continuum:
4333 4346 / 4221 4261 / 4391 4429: 0.220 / 9.27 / 9.39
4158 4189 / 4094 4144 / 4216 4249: -0.053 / 9.17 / 9.27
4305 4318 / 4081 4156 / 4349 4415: 0.034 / 9.32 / 9.55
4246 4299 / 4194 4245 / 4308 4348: -0.036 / 9.33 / 8.69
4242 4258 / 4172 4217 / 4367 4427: 0.013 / 9.51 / 9.43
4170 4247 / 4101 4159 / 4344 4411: -0.003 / 9.35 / 9.46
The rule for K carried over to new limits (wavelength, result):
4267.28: 9.557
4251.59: 9.39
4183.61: 9.63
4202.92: 9.437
